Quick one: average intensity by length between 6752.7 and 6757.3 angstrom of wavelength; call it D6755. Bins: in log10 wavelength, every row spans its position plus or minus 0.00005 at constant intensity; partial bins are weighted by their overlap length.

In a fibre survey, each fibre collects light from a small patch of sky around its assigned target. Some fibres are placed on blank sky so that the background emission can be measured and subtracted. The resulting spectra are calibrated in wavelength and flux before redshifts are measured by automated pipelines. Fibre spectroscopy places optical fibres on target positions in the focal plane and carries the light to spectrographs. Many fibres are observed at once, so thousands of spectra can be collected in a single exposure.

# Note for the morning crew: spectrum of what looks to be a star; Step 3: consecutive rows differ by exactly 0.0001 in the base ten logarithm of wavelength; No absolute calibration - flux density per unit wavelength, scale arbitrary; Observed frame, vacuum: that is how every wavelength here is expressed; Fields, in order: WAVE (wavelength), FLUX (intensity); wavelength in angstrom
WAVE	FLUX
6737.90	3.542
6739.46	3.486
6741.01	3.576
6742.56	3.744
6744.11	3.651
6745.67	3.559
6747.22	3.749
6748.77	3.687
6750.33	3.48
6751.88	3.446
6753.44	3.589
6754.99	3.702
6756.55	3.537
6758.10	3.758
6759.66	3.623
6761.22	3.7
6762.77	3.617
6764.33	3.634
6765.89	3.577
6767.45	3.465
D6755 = 3.61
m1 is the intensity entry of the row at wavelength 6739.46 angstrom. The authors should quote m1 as 3.486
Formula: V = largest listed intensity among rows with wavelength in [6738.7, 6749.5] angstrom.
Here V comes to 3.749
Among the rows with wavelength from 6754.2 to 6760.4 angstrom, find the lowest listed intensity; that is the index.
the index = 3.537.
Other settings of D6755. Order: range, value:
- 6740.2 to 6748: 3.66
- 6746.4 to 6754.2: 3.59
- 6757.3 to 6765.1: 3.67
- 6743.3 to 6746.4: 3.6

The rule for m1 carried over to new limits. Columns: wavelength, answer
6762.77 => 3.617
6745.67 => 3.559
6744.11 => 3.651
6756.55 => 3.537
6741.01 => 3.576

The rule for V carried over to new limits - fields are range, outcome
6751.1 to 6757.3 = 3.702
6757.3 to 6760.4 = 3.758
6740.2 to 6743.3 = 3.744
